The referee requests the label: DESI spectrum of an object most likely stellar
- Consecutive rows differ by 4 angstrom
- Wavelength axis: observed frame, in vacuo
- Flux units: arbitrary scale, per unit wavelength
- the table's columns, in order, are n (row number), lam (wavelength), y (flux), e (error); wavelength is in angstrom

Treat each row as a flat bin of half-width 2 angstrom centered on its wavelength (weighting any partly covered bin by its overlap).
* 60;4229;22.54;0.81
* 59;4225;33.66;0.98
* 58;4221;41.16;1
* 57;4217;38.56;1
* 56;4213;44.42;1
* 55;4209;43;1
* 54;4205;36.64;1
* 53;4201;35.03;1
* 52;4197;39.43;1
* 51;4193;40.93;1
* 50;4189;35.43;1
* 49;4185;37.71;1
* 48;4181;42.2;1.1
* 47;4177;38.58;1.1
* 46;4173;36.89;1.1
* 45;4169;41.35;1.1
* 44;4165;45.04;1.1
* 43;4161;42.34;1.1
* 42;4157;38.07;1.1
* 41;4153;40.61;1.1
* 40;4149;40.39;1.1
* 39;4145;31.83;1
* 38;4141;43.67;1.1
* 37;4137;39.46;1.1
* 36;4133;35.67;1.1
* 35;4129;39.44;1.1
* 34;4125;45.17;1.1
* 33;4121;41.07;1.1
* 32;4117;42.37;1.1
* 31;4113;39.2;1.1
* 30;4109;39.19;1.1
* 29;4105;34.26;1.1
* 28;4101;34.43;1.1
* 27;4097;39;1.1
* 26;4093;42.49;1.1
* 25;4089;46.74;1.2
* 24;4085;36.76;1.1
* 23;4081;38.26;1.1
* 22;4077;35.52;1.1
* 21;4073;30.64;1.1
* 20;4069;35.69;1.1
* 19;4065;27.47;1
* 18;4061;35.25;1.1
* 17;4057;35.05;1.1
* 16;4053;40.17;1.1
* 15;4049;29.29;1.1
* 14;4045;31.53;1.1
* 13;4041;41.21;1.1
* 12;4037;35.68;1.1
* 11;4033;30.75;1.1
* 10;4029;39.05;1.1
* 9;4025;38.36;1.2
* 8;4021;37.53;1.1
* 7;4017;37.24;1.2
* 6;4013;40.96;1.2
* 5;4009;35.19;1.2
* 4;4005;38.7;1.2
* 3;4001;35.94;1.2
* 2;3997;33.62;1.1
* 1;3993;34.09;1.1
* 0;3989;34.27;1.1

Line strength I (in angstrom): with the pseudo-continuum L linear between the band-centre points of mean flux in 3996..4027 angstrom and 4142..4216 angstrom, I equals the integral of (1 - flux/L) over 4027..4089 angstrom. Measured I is 4.4 angstrom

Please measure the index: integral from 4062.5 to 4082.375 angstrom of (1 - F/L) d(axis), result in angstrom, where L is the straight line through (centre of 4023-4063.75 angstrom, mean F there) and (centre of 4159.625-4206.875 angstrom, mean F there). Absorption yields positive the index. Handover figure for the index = 1.6 angstrom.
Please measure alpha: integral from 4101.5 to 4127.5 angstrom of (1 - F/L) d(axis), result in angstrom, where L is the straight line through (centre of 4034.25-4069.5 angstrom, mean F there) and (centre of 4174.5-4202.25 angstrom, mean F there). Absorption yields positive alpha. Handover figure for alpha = -2.51 angstrom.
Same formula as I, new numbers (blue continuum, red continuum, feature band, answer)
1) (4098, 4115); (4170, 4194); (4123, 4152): -1.4 angstrom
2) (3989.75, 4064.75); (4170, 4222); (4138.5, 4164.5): -1.0 angstrom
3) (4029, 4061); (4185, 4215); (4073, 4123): -3.1 angstrom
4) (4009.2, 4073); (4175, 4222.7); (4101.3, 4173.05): -3.5 angstrom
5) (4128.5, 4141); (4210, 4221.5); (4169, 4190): 0.9 angstrom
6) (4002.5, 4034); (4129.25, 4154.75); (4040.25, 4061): 1.5 angstrom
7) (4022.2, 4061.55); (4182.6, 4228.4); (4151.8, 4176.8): -2.0 angstrom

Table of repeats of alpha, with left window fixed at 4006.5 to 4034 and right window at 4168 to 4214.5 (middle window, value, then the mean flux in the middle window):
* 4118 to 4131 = -1.18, 41.9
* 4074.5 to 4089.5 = -0.12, 38.3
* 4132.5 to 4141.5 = -0.23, 39.6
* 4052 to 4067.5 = 1.46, 34.2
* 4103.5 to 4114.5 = 0.19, 37.6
